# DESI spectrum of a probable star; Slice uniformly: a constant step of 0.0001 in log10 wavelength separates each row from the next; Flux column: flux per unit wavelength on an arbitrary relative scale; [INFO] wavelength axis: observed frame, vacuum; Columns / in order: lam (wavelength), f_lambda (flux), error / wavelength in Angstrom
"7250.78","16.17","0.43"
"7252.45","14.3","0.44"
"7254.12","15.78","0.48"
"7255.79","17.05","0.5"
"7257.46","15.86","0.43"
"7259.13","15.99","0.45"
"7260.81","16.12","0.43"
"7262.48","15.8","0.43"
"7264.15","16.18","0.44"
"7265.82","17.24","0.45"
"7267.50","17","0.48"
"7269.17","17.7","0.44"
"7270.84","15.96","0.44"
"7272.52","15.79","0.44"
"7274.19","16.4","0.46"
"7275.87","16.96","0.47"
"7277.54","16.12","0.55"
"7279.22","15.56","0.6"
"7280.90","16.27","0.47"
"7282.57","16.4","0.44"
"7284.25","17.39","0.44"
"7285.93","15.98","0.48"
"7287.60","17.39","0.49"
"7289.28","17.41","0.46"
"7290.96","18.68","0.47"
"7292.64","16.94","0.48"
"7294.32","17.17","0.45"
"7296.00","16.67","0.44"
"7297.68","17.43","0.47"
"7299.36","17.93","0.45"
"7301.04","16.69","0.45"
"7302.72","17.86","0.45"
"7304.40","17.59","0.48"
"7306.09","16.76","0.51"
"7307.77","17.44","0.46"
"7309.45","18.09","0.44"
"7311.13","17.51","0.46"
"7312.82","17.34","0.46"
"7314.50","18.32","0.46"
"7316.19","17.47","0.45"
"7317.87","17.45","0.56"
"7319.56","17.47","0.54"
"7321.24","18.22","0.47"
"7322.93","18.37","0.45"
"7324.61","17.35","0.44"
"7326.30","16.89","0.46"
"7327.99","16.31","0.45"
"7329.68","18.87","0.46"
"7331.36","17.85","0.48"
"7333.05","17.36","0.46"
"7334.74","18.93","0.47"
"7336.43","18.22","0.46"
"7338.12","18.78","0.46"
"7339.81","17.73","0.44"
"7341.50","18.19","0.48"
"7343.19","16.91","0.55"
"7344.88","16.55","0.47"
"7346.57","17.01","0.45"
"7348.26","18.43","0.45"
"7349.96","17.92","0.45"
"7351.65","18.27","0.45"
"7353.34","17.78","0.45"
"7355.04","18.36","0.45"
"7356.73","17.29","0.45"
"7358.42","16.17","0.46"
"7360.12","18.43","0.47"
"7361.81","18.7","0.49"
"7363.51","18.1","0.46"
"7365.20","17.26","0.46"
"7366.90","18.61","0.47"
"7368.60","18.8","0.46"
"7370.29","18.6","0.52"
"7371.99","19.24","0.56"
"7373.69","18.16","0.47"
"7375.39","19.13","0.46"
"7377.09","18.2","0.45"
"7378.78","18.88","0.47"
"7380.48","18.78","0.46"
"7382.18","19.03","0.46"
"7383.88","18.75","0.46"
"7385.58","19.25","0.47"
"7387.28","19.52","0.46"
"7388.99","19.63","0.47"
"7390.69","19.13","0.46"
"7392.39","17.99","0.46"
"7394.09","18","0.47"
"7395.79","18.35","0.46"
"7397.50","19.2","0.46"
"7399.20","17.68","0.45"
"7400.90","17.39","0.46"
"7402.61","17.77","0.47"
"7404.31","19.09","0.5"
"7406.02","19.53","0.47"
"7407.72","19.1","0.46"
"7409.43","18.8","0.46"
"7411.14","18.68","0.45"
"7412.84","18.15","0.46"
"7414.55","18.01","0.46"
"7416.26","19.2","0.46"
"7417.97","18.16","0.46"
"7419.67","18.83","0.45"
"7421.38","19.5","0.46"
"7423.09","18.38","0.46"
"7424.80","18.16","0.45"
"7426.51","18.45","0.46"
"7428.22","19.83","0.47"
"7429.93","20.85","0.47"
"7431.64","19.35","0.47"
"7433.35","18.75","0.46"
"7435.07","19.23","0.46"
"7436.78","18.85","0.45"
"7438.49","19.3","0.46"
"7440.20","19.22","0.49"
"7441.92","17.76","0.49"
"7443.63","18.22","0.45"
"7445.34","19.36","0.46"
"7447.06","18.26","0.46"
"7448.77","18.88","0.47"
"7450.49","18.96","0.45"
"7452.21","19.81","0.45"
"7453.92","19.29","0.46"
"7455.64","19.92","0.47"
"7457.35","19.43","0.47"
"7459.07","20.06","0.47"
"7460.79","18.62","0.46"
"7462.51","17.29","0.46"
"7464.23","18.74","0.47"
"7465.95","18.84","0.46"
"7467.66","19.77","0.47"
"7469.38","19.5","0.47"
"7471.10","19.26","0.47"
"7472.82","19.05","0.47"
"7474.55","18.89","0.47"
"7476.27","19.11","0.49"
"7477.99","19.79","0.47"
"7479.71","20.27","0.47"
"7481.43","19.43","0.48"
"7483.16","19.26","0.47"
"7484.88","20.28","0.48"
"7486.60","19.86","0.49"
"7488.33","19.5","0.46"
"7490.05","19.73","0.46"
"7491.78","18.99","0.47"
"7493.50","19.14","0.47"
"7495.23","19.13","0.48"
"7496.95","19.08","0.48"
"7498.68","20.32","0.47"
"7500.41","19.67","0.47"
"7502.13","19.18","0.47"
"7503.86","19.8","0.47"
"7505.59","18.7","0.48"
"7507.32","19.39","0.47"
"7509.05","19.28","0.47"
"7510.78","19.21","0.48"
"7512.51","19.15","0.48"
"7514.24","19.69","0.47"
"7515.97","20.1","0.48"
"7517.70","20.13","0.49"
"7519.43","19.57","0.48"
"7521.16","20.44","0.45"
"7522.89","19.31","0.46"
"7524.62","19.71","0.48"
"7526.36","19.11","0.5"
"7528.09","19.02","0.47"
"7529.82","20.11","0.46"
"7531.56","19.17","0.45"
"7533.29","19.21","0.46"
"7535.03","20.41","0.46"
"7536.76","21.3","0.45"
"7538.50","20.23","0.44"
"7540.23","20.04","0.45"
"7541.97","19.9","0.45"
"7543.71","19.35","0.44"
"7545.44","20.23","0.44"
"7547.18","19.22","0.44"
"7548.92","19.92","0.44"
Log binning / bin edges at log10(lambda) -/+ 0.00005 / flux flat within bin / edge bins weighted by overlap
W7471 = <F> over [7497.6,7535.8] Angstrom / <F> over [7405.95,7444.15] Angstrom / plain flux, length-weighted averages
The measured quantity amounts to 1.0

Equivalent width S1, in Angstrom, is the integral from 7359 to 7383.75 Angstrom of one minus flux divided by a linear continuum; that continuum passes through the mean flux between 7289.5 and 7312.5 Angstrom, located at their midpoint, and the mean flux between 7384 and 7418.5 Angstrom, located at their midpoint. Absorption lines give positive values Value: -0.4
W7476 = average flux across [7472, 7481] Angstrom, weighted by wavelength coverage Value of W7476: 19.4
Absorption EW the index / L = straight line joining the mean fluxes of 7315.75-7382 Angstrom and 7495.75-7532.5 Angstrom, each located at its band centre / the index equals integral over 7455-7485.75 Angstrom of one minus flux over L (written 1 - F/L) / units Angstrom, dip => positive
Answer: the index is -0.3 Angstrom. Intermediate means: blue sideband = 18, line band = 19.3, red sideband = 19.5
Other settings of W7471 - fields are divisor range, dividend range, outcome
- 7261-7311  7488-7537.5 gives 1.16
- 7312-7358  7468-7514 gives 1.09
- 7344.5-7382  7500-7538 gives 1.08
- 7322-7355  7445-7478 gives 1.07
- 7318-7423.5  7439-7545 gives 1.06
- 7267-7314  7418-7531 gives 1.13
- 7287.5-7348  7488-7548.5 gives 1.11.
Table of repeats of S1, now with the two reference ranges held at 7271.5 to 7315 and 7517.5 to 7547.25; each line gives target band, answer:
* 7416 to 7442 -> -0.5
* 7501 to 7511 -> 0.1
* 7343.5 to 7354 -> 0.1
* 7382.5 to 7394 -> -0.5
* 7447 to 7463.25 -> -0.2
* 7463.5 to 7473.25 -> -0.1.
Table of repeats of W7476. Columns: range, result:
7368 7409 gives 18.7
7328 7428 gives 18.4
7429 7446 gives 19.1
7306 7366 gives 17.7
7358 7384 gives 18.5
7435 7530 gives 19.3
